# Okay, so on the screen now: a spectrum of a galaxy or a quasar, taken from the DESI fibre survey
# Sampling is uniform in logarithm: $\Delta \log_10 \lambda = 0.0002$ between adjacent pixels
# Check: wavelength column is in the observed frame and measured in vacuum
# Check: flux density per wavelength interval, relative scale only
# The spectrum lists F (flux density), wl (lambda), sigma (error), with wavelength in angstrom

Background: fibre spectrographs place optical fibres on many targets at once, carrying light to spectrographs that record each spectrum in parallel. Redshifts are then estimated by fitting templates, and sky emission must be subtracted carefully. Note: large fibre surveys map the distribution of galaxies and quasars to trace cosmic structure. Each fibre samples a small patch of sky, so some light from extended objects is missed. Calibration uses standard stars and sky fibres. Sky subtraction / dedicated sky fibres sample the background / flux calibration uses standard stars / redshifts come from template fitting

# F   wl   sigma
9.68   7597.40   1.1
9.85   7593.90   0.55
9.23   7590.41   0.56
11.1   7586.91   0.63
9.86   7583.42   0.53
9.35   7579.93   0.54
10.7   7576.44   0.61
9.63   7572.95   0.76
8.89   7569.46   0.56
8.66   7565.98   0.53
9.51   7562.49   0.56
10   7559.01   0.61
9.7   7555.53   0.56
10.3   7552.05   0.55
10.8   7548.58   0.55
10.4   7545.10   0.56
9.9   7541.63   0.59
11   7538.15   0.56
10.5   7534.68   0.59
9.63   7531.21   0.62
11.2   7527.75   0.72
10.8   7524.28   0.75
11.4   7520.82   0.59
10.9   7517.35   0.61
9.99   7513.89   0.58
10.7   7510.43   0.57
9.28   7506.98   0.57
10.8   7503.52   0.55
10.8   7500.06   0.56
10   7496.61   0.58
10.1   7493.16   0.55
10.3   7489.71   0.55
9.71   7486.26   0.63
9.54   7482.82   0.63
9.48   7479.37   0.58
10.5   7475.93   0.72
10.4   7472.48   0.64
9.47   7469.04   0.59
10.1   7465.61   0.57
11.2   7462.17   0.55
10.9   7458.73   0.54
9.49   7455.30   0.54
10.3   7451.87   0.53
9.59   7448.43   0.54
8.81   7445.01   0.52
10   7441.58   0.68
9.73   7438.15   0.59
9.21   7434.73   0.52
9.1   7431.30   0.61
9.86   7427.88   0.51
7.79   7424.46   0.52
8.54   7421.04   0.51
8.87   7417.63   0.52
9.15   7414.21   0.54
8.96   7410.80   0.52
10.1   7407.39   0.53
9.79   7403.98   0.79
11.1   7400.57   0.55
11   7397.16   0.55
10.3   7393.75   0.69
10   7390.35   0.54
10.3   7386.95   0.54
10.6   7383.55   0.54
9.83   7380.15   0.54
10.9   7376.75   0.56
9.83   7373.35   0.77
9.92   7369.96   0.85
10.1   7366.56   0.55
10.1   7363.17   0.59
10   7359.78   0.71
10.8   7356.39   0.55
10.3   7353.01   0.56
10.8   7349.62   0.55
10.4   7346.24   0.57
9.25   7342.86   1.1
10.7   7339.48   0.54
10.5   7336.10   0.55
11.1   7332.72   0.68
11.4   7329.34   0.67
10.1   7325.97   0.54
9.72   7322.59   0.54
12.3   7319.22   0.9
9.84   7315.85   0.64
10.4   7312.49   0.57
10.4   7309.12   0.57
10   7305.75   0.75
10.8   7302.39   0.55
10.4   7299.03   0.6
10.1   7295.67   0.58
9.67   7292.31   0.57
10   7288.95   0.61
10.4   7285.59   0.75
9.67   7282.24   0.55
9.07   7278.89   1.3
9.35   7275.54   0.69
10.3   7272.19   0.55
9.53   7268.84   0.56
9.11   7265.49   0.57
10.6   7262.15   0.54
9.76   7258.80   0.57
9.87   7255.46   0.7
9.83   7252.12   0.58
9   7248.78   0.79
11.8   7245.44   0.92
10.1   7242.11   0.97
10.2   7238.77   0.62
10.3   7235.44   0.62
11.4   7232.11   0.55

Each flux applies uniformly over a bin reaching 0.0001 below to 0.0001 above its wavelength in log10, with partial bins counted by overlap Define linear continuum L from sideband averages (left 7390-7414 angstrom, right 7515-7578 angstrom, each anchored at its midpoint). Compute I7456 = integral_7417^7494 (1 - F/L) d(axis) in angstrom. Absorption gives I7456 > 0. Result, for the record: 3.4 angstrom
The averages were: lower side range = 10.1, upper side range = 10.2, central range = 9.7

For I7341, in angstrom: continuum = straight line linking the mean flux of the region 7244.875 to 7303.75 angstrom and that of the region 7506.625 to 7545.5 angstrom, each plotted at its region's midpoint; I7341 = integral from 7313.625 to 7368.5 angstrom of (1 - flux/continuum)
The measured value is -2.1 angstrom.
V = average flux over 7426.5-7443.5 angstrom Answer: 9.56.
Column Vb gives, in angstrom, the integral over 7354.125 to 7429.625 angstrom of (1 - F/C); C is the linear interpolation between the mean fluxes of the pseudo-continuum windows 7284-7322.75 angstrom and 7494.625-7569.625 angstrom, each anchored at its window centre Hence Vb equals 3.1 angstrom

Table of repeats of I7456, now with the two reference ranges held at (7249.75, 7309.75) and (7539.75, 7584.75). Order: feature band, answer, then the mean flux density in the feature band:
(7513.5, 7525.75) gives -1.3 angstrom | 10.9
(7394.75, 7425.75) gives 1.1 angstrom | 9.52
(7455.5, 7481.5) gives -1.0 angstrom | 10.2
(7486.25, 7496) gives -0.2 angstrom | 10.1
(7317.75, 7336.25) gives -1.8 angstrom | 10.9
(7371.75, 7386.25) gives -0.6 angstrom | 10.3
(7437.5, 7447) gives 0.4 angstrom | 9.49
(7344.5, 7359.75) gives -0.9 angstrom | 10.5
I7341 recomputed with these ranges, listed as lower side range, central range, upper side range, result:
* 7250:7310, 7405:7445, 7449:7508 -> 3.5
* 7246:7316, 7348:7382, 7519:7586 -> -0.9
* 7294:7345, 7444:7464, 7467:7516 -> 0.1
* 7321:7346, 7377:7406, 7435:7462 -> -0.7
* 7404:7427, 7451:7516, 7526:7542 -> -2.1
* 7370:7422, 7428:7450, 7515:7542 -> 1.6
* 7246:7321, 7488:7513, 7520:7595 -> -0.5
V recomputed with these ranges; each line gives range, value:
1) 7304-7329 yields 10.5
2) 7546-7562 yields 10.2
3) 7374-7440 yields 9.74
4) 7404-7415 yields 9.49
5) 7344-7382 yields 10.3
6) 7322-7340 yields 10.6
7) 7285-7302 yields 10.1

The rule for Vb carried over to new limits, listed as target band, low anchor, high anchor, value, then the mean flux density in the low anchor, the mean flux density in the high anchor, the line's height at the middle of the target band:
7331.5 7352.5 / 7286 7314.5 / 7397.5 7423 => -0.97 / 10.2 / 9.57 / 9.97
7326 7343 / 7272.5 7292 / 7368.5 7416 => -1.27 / 9.74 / 10.1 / 9.92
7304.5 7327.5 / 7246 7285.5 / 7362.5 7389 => -1.06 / 9.74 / 10.2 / 9.95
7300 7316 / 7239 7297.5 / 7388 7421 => -0.73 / 9.9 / 9.86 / 9.89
